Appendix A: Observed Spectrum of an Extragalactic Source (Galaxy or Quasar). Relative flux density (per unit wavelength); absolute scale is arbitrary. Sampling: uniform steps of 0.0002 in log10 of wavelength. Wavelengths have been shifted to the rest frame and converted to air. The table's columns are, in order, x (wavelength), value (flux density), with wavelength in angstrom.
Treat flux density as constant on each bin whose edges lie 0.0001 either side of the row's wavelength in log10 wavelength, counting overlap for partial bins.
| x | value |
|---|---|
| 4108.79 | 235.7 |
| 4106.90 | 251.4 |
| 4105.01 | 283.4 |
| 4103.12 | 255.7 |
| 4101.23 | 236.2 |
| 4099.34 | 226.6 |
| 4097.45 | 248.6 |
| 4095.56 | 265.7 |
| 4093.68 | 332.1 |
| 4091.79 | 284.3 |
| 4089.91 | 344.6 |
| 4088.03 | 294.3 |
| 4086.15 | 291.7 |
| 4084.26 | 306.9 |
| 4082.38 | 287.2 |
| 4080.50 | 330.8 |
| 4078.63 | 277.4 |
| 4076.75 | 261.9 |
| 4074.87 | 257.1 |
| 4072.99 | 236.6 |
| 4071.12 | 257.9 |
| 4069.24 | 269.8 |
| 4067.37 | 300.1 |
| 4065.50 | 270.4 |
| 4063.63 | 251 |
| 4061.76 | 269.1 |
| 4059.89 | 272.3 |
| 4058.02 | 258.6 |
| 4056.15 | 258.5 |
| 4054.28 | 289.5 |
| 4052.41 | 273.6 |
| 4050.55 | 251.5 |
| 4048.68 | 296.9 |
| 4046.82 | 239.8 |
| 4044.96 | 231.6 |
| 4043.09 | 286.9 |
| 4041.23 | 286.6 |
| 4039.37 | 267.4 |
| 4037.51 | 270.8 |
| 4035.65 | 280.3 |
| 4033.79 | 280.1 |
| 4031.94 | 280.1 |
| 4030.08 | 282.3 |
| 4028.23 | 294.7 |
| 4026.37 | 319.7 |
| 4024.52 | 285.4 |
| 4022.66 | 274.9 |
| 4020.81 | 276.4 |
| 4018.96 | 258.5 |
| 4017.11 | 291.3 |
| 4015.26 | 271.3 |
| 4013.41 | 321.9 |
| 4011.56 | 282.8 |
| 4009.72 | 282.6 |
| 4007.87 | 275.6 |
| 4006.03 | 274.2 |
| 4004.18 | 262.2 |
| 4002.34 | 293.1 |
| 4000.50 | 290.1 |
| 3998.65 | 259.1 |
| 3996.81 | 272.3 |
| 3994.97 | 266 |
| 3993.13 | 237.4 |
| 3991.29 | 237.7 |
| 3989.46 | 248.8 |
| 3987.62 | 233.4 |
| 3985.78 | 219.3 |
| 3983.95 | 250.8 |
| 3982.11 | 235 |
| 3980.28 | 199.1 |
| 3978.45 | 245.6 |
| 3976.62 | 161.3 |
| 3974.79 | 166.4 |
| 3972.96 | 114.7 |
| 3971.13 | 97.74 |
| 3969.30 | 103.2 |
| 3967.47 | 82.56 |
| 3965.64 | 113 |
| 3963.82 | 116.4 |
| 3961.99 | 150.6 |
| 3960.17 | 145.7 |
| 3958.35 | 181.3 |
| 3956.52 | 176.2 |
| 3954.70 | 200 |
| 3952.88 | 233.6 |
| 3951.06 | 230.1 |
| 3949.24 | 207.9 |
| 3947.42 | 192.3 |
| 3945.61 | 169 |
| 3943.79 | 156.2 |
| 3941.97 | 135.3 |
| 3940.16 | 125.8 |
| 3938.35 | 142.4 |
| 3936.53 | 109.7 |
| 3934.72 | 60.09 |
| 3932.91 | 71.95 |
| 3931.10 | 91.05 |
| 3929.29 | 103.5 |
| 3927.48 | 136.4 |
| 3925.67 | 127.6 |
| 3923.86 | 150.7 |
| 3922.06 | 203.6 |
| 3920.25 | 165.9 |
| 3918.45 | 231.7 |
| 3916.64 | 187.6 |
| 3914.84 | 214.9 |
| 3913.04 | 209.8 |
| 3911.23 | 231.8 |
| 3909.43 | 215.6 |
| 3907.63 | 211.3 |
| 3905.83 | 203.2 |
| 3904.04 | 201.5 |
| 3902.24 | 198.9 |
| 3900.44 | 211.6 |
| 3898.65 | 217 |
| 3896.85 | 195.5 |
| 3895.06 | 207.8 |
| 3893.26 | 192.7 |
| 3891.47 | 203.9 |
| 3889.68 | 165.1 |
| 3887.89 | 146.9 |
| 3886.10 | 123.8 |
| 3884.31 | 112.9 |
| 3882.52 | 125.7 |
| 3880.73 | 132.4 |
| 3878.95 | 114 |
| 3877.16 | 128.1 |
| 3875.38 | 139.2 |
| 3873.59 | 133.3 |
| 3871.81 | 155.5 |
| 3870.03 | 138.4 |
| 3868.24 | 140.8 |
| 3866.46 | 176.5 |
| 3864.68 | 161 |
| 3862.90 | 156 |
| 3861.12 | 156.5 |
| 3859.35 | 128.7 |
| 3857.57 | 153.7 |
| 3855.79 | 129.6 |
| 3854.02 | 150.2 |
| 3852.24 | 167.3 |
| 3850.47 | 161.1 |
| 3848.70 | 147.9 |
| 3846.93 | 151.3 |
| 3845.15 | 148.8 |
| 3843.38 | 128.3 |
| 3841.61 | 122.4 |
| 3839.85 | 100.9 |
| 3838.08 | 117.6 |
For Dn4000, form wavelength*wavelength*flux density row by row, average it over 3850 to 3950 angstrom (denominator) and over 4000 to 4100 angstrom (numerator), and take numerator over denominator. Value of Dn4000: 1.9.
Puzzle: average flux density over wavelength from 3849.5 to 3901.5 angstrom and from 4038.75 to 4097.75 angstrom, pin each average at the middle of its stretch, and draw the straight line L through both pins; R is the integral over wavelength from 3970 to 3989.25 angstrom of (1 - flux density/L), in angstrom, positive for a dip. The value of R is 2.5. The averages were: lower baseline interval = 156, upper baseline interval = 277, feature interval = 193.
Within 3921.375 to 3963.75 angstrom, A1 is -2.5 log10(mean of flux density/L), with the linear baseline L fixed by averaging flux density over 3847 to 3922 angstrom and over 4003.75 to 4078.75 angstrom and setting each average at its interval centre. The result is 0.35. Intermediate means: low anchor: 170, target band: 151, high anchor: 274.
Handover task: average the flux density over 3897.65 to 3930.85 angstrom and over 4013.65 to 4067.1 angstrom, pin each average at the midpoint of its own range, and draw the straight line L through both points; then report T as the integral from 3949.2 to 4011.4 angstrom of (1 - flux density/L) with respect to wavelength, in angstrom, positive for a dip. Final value 7.0 angstrom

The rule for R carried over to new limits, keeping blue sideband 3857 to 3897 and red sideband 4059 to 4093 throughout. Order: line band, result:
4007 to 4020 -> -2.31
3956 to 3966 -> 2.81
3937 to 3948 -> 2.47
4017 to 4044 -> -3.26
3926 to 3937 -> 5.30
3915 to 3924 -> -0.73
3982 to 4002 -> -2.22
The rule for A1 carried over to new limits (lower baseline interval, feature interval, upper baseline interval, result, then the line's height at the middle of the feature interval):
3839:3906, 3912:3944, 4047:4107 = 0.27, 188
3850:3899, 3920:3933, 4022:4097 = 0.37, 189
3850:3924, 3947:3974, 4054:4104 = 0.32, 211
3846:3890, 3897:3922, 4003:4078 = -0.19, 175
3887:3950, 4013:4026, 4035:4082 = -0.17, 242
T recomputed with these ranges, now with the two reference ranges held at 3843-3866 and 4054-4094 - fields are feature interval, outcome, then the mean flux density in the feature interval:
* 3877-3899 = 1.6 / 159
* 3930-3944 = 6.4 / 109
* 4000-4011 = -1.8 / 280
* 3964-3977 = 6.0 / 118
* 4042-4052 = 0.1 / 262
